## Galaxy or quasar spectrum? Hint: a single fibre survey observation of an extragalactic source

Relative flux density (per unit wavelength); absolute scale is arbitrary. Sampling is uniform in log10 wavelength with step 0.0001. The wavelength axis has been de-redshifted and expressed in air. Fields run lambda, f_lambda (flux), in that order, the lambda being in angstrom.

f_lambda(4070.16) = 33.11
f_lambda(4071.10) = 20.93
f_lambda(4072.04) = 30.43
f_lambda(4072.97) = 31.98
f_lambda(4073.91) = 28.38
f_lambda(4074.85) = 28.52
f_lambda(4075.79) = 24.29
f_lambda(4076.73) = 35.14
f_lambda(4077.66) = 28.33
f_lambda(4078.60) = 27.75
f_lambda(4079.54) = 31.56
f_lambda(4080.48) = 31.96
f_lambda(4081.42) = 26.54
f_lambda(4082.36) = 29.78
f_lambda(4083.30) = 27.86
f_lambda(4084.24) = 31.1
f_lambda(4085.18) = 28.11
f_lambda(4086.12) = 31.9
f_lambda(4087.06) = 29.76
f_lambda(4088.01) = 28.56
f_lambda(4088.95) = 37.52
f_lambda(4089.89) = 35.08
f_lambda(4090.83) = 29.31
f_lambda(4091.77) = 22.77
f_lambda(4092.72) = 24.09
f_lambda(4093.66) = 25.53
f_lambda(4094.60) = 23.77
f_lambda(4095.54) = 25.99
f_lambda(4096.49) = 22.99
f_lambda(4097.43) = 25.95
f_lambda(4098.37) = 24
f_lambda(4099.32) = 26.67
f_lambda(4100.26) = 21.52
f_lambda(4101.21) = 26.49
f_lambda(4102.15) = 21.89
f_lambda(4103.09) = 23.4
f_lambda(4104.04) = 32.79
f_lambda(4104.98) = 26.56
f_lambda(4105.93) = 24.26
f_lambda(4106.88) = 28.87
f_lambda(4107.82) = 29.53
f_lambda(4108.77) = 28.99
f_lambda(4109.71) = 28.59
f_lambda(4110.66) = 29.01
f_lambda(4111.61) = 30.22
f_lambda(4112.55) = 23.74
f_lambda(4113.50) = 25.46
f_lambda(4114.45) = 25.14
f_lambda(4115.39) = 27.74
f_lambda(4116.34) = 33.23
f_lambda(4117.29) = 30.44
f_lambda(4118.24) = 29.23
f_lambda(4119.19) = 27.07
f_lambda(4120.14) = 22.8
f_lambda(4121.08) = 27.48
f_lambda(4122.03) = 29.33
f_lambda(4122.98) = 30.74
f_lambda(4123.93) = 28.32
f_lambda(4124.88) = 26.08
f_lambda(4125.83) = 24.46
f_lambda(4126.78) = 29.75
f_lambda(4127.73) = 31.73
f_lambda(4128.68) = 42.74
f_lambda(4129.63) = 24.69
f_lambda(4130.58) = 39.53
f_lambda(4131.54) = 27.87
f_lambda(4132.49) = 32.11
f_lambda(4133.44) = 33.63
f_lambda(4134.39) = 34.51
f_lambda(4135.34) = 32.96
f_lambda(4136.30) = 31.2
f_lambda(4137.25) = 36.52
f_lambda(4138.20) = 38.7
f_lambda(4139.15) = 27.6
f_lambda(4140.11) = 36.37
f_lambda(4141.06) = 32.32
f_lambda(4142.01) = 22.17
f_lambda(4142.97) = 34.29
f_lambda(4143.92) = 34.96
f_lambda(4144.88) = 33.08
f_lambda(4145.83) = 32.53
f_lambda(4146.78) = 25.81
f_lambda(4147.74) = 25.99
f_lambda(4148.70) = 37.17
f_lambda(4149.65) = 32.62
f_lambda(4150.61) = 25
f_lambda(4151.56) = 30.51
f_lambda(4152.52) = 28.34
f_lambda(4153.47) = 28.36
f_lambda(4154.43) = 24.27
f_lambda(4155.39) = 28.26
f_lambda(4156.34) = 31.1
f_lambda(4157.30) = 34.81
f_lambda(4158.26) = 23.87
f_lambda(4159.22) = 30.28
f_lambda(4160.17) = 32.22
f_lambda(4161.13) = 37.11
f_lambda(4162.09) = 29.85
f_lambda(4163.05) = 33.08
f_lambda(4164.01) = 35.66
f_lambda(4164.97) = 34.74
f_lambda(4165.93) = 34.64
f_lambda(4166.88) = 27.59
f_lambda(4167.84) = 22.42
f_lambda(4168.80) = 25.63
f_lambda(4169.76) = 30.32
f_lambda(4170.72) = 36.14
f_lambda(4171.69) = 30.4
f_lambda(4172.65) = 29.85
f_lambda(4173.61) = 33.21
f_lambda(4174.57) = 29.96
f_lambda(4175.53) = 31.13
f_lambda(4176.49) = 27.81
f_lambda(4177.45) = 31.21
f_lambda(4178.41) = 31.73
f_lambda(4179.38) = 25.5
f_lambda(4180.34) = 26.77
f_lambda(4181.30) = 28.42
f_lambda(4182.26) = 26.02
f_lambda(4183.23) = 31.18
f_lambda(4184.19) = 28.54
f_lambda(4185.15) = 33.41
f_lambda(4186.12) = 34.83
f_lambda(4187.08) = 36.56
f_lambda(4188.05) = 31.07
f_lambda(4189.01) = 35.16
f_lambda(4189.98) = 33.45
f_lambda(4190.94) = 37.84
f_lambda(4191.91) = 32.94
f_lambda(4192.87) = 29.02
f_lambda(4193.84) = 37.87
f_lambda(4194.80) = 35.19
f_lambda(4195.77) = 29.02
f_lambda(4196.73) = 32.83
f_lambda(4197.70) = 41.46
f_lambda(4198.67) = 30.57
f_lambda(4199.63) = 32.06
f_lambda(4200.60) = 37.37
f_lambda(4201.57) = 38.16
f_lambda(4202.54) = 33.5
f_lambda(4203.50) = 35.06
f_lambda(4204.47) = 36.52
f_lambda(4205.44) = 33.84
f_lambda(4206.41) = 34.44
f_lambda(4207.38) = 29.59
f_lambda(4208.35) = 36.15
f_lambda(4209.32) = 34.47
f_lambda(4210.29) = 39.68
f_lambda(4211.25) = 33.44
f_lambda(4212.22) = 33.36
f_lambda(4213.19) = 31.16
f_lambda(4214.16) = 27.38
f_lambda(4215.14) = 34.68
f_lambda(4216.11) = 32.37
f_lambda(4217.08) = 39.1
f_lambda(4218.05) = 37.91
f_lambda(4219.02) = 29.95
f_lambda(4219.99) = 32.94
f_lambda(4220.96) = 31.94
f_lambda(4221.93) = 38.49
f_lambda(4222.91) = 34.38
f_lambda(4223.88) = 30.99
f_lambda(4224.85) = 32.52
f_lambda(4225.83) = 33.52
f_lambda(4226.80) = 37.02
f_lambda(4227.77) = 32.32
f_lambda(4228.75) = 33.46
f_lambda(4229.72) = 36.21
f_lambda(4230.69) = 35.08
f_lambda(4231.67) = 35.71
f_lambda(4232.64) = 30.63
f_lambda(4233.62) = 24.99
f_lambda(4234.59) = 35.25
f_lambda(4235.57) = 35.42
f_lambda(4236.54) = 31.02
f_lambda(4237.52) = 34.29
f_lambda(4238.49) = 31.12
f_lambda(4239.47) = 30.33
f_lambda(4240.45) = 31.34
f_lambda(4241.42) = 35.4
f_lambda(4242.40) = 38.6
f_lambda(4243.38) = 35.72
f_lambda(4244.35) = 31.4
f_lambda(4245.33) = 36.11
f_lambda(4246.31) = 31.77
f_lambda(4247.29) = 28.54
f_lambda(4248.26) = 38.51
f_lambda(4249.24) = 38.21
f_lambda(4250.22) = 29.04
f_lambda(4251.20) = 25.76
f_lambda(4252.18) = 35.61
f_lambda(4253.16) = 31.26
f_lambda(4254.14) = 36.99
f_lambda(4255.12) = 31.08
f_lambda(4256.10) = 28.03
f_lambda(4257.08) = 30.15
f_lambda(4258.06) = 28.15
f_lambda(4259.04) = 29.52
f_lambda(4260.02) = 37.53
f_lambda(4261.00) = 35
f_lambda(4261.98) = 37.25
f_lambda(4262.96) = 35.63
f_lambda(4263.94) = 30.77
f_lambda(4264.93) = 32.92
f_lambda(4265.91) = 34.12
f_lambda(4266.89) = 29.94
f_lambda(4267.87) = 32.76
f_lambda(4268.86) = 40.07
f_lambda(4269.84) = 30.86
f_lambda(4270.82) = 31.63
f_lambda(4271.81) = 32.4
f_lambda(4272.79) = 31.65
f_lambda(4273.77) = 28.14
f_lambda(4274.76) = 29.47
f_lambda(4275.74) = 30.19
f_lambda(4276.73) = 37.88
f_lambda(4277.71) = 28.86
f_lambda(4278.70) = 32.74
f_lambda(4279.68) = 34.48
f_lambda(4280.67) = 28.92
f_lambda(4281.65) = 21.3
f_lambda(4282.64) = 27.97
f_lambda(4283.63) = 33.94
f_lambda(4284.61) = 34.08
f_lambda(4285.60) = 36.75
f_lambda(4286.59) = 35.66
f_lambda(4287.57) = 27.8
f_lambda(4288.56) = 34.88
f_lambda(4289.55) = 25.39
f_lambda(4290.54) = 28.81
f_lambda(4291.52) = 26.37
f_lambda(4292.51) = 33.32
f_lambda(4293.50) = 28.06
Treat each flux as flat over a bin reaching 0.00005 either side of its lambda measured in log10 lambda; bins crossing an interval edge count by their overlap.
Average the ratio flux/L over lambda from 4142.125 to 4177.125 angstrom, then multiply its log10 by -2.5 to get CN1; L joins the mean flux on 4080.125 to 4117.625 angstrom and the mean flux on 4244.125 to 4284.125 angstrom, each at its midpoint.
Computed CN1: -0.05 mag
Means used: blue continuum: 27.7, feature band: 30.6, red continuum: 32.1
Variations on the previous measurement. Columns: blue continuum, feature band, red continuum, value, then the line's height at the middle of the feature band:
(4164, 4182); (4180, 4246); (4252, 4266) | -0.07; 31.3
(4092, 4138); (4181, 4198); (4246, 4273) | -0.08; 30.6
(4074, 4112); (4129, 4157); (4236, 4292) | -0.07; 29.2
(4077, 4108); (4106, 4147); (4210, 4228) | -0.03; 29.3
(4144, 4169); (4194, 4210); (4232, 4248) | -0.09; 31.6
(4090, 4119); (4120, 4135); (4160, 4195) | -0.09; 28.2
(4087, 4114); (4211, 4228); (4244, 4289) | -0.09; 30.8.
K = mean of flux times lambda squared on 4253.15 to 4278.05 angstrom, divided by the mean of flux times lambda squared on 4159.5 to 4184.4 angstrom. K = 1.11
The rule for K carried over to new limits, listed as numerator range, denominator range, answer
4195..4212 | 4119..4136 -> 1.18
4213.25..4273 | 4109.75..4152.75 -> 1.15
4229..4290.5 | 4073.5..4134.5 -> 1.23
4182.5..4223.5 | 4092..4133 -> 1.28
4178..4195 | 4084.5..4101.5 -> 1.23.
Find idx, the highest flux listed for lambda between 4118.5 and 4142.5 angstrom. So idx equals 42.74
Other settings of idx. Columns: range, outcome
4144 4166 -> 37.17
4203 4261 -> 39.68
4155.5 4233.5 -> 41.46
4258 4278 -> 40.07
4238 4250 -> 38.6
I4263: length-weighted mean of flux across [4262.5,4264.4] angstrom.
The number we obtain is 33.2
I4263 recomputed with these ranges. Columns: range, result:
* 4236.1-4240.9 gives 31.6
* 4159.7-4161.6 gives 34.6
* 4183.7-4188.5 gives 32.9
